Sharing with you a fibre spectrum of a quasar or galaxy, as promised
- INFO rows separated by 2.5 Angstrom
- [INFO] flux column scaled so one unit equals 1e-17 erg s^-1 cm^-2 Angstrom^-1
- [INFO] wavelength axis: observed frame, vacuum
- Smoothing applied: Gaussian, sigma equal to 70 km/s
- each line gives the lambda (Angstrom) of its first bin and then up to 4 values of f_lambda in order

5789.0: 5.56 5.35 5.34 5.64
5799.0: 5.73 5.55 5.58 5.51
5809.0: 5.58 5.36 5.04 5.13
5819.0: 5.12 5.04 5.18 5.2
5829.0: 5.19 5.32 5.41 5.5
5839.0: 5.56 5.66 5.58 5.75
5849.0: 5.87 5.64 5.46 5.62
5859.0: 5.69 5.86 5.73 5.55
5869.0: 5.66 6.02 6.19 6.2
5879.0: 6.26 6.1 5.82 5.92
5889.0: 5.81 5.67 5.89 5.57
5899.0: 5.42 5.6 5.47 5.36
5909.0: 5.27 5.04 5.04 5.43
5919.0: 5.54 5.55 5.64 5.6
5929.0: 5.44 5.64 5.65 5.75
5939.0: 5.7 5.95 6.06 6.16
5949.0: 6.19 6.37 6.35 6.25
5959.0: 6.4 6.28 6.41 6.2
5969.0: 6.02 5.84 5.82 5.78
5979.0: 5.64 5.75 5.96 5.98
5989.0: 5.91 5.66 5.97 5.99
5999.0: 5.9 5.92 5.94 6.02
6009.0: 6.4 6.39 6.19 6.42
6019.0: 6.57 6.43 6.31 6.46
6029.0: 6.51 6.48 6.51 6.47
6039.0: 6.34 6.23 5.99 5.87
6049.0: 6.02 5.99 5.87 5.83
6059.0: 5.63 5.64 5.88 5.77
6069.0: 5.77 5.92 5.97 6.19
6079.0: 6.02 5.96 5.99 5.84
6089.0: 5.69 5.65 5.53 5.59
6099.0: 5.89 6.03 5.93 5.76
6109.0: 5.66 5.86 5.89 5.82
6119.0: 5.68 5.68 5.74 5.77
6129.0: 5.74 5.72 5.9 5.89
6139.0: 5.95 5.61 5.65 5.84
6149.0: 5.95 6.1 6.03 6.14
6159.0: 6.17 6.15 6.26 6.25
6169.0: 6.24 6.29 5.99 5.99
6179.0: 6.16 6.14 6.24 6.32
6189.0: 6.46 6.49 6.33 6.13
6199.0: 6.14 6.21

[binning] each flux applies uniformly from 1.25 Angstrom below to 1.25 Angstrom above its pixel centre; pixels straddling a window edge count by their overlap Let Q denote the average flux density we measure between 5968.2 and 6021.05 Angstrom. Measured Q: 6.01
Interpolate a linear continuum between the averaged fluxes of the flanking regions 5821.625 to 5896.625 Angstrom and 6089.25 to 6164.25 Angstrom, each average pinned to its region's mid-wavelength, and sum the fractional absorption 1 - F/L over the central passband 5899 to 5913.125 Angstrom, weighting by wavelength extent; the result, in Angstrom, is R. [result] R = 0.91 Angstrom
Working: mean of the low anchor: 5.69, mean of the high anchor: 5.85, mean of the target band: 5.35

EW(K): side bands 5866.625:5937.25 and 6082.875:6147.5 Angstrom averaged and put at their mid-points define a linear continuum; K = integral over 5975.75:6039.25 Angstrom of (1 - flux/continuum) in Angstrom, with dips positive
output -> -4.77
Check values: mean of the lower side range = 5.66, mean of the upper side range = 5.78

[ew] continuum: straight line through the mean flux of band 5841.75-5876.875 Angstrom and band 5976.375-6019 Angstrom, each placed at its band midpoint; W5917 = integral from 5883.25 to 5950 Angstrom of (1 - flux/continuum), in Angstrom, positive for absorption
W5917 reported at 2.6 Angstrom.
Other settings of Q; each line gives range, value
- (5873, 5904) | 5.85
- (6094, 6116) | 5.81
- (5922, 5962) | 5.95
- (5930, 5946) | 5.8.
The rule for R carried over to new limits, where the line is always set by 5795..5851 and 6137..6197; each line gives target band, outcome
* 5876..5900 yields -1.3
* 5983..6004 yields -0.5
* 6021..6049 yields -2.2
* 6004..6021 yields -1.5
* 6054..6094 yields 0.6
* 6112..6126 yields 0.6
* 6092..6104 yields 0.4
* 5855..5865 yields -0.4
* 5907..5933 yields 1.0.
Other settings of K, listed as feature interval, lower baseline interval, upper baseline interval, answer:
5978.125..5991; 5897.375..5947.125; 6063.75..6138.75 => -0.44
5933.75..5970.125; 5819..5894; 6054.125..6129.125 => -2.57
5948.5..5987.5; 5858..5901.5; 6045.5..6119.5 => -1.58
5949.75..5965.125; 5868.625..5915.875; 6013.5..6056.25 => -0.98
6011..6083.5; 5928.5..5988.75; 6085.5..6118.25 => -3.24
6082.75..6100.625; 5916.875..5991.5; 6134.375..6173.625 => 0.74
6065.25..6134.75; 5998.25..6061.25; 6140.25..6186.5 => 3.46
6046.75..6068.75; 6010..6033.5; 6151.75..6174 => 1.83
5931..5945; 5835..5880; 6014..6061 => 0.39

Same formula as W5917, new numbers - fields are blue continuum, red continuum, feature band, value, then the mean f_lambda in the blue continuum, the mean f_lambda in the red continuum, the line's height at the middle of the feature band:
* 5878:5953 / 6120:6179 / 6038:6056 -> -0.6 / 5.7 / 5.96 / 5.85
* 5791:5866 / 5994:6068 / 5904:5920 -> 1.3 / 5.47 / 6.13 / 5.75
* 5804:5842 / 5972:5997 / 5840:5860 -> -0.9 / 5.32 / 5.84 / 5.41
